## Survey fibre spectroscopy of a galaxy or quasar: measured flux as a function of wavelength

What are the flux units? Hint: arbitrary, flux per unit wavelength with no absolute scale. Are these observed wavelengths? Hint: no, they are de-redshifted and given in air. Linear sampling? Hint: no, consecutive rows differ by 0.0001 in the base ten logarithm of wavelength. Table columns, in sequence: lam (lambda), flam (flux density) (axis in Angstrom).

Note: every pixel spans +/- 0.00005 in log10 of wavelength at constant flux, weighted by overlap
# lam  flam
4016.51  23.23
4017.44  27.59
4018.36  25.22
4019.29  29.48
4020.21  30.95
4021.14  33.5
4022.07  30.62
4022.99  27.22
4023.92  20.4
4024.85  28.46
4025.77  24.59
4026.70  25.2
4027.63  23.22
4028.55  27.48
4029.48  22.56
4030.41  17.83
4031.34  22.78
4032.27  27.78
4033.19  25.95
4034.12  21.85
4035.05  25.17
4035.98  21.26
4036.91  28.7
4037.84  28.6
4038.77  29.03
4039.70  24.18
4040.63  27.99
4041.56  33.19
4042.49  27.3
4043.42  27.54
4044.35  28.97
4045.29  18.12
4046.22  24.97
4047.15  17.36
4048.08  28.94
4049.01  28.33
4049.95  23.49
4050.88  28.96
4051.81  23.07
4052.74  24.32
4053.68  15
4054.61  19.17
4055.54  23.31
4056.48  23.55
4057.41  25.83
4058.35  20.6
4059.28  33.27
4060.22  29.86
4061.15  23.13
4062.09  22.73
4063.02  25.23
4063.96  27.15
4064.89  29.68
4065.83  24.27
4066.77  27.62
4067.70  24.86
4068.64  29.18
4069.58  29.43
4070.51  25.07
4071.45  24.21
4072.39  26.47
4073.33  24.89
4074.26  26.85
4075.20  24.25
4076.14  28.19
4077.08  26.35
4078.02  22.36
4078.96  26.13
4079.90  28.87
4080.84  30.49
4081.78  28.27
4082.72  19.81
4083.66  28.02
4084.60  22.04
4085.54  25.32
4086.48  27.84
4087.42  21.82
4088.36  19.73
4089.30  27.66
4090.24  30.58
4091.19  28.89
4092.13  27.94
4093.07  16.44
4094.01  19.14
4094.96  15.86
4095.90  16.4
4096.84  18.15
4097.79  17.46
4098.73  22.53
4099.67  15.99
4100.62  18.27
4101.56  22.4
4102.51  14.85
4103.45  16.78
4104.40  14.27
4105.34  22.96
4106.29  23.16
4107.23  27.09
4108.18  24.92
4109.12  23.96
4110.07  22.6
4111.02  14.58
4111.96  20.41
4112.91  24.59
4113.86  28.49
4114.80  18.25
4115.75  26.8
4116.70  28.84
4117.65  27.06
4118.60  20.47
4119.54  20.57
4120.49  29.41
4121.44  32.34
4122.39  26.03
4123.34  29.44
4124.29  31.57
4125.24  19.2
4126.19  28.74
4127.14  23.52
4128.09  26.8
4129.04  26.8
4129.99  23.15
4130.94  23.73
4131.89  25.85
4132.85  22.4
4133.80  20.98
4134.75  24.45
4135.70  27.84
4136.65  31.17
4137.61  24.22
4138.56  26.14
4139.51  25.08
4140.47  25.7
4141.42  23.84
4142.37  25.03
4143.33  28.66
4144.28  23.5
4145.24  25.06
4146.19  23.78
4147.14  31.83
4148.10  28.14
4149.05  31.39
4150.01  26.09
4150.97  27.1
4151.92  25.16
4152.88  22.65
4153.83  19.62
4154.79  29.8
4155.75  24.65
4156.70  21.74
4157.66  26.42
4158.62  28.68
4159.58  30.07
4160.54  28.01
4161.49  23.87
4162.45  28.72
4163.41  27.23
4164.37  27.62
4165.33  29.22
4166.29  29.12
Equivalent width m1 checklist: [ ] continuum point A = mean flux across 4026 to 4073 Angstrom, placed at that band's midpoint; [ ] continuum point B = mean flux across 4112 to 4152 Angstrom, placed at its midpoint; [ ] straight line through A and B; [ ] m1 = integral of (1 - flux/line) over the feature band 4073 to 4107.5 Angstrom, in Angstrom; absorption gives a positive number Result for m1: 3.6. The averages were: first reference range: 25.3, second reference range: 25.9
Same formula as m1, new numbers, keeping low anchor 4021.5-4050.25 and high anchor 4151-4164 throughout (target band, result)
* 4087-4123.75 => 4.67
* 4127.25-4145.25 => 0.43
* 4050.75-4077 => 0.27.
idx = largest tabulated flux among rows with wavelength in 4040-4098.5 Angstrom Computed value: 33.27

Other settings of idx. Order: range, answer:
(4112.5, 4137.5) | 32.34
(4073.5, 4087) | 30.49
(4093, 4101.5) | 22.53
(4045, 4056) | 28.96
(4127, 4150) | 31.83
